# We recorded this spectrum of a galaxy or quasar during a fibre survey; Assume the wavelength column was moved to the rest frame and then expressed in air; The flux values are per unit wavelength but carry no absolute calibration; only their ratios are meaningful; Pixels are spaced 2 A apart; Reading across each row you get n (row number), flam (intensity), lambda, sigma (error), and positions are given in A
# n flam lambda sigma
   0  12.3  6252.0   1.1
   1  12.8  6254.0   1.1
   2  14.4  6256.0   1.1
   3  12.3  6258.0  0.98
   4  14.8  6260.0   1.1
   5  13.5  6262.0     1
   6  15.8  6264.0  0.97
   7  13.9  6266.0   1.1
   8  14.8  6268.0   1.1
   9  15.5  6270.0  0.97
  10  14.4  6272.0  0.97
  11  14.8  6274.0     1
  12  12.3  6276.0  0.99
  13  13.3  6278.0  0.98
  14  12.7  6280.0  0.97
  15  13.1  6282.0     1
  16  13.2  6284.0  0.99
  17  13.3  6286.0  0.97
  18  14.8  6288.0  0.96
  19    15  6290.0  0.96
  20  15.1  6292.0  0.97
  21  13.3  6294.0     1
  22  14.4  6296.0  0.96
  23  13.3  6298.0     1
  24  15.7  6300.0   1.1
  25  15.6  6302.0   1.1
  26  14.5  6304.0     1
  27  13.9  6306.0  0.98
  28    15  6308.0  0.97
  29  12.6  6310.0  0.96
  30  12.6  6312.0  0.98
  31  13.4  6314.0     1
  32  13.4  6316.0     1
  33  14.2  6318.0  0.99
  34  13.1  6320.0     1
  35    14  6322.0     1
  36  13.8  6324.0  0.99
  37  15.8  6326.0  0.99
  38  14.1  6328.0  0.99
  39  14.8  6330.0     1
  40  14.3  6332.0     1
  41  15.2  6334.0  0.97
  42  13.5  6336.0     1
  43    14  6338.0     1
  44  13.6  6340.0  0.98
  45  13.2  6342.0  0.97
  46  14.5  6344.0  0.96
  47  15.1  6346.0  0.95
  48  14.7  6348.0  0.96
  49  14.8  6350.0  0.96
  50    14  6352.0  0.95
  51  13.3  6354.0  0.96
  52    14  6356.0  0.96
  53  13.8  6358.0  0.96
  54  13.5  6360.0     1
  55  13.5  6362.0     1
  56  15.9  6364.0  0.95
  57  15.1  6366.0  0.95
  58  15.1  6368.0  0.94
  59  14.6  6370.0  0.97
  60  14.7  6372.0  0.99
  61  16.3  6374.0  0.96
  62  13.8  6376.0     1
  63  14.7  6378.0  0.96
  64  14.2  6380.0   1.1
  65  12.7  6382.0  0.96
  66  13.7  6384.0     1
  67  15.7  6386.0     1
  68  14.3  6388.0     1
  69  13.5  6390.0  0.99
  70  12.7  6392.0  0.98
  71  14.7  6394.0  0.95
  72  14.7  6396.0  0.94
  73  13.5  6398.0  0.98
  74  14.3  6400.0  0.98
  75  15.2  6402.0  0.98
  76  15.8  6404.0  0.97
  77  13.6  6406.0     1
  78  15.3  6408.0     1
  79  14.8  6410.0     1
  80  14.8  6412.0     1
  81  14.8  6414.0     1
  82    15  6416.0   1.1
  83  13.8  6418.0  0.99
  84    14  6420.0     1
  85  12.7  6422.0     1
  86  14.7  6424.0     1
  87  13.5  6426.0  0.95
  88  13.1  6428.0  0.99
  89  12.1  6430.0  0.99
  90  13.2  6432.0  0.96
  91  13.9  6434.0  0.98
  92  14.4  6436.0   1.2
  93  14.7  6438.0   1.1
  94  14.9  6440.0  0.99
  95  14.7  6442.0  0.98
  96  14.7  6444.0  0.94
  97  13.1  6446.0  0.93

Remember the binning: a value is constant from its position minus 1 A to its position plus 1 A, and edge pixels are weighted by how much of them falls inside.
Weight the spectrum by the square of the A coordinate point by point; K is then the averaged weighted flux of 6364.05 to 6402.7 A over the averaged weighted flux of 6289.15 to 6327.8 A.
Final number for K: 1.04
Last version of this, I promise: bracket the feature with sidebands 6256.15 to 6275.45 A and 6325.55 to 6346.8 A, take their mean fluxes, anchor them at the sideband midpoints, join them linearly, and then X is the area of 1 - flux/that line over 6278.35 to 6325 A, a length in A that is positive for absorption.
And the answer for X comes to 1.4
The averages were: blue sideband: 14.4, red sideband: 14.3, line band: 13.9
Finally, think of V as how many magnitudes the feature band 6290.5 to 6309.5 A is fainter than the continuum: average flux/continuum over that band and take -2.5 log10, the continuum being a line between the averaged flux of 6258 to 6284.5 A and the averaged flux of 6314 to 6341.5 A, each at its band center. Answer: -0.04 mag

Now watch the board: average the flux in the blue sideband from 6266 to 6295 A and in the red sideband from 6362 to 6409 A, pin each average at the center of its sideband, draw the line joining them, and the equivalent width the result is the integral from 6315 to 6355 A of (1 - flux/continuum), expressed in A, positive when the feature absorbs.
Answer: 0.2 A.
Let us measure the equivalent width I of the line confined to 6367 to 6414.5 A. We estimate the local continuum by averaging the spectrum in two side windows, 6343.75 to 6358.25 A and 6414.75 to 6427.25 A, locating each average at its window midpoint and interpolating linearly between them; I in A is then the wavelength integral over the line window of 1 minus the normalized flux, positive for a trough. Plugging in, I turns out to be -1.3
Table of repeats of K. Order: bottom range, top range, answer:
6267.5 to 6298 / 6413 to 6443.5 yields 1.05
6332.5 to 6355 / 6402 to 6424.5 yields 1.05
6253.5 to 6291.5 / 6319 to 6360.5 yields 1.04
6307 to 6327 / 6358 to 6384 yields 1.07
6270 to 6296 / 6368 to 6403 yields 1.07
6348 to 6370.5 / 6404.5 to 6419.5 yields 1.04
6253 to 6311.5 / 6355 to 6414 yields 1.06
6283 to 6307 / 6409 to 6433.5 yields 1.01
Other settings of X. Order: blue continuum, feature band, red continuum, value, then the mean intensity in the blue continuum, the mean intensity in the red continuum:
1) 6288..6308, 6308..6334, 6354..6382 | 1.05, 14.6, 14.4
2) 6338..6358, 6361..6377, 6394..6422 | -0.70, 14.1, 14.5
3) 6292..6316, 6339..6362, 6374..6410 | 0.28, 14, 14.3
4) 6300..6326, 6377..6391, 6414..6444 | -0.14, 14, 14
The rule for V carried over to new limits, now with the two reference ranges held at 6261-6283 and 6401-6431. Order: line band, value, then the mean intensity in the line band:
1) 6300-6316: 0.003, 14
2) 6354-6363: 0.037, 13.7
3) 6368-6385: -0.017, 14.4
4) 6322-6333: -0.032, 14.5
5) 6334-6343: 0.027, 13.8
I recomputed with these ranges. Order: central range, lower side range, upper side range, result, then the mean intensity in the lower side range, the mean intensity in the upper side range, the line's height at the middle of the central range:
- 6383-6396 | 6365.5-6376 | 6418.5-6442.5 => 0.4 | 15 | 13.8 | 14.6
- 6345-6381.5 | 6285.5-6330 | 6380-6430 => -0.8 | 14.2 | 14.2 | 14.2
